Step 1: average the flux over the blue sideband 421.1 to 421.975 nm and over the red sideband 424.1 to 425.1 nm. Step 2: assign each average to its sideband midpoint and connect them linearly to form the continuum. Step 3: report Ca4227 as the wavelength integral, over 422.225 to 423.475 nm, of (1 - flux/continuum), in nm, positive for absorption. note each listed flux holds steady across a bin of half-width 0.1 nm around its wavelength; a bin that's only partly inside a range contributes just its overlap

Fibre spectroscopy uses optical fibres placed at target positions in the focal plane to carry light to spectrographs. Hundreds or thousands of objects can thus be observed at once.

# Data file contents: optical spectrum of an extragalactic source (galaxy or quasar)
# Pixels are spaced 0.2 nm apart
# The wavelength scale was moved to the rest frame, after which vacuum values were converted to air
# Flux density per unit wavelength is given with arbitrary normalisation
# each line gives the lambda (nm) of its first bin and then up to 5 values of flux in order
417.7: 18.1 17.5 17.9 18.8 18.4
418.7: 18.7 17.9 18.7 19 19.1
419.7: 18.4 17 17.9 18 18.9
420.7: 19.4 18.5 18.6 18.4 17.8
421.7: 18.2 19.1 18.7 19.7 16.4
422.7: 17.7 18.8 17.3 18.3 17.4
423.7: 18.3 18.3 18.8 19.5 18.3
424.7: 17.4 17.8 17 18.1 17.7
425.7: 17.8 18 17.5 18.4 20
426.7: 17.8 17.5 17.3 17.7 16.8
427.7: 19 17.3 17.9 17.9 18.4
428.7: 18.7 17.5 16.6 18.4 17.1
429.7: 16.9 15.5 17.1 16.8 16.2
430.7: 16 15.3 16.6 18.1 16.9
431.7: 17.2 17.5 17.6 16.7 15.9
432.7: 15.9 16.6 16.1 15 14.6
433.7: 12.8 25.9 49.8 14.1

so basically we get 0.02 nm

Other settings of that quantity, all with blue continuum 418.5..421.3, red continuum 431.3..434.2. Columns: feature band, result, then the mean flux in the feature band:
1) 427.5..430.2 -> 0.20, 17.5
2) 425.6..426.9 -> 0.04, 18.2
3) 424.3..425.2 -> 0.04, 17.8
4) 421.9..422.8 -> 0.02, 18.2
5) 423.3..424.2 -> 0.02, 18.2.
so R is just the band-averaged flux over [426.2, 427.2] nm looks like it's 18.2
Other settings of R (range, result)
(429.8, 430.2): 16.3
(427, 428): 17.6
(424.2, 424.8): 18.4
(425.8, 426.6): 18.5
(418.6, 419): 18.3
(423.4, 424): 18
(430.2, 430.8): 16.3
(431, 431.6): 17.2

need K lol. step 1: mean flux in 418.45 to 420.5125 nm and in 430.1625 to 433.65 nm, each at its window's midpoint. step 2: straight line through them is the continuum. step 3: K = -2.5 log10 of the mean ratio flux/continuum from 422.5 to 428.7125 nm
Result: -0.04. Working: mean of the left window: 18.3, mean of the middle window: 18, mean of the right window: 16.4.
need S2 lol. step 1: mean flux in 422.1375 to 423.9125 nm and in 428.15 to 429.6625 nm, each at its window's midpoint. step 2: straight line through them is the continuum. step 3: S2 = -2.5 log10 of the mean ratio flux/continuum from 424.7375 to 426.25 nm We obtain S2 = 0.01 mag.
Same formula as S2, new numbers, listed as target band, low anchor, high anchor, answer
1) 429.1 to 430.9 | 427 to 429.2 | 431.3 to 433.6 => 0.03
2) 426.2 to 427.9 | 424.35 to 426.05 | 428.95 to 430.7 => -0.04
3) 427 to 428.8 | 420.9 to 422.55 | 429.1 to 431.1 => -0.05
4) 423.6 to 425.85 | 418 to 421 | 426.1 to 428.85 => 0.00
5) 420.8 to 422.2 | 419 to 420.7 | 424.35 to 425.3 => -0.02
